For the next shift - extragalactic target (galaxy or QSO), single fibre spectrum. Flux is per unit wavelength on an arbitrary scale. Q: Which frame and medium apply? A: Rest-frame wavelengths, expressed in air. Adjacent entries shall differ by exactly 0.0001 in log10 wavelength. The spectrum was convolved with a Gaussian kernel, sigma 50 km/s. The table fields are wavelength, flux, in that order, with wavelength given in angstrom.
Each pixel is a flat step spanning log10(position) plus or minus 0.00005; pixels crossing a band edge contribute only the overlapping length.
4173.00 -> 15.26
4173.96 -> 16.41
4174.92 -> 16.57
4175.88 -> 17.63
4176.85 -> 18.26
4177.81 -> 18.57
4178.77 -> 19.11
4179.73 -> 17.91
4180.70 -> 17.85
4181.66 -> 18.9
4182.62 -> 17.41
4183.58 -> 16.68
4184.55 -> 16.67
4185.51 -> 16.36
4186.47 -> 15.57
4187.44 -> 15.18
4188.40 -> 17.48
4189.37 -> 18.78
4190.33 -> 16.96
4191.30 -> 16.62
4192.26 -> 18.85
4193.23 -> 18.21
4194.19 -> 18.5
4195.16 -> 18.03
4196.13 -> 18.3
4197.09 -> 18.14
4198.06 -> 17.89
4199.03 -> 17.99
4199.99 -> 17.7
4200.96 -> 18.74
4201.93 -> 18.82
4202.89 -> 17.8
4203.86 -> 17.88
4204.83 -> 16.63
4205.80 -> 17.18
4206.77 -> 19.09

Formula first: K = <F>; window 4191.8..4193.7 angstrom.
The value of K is 18.5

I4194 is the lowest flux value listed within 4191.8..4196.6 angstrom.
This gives 18.03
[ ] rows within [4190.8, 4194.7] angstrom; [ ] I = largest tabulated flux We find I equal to 18.85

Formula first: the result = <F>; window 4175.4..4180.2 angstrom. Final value 18.3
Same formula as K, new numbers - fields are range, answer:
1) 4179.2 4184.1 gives 17.7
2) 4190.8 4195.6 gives 18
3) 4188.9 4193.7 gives 17.9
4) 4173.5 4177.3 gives 17.2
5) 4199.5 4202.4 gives 18.4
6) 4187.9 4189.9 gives 18.1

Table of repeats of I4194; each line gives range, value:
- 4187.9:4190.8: 16.96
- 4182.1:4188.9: 15.18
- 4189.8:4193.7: 16.62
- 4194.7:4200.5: 17.7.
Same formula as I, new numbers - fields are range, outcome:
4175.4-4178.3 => 18.57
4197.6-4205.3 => 18.82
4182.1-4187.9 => 17.41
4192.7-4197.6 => 18.5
